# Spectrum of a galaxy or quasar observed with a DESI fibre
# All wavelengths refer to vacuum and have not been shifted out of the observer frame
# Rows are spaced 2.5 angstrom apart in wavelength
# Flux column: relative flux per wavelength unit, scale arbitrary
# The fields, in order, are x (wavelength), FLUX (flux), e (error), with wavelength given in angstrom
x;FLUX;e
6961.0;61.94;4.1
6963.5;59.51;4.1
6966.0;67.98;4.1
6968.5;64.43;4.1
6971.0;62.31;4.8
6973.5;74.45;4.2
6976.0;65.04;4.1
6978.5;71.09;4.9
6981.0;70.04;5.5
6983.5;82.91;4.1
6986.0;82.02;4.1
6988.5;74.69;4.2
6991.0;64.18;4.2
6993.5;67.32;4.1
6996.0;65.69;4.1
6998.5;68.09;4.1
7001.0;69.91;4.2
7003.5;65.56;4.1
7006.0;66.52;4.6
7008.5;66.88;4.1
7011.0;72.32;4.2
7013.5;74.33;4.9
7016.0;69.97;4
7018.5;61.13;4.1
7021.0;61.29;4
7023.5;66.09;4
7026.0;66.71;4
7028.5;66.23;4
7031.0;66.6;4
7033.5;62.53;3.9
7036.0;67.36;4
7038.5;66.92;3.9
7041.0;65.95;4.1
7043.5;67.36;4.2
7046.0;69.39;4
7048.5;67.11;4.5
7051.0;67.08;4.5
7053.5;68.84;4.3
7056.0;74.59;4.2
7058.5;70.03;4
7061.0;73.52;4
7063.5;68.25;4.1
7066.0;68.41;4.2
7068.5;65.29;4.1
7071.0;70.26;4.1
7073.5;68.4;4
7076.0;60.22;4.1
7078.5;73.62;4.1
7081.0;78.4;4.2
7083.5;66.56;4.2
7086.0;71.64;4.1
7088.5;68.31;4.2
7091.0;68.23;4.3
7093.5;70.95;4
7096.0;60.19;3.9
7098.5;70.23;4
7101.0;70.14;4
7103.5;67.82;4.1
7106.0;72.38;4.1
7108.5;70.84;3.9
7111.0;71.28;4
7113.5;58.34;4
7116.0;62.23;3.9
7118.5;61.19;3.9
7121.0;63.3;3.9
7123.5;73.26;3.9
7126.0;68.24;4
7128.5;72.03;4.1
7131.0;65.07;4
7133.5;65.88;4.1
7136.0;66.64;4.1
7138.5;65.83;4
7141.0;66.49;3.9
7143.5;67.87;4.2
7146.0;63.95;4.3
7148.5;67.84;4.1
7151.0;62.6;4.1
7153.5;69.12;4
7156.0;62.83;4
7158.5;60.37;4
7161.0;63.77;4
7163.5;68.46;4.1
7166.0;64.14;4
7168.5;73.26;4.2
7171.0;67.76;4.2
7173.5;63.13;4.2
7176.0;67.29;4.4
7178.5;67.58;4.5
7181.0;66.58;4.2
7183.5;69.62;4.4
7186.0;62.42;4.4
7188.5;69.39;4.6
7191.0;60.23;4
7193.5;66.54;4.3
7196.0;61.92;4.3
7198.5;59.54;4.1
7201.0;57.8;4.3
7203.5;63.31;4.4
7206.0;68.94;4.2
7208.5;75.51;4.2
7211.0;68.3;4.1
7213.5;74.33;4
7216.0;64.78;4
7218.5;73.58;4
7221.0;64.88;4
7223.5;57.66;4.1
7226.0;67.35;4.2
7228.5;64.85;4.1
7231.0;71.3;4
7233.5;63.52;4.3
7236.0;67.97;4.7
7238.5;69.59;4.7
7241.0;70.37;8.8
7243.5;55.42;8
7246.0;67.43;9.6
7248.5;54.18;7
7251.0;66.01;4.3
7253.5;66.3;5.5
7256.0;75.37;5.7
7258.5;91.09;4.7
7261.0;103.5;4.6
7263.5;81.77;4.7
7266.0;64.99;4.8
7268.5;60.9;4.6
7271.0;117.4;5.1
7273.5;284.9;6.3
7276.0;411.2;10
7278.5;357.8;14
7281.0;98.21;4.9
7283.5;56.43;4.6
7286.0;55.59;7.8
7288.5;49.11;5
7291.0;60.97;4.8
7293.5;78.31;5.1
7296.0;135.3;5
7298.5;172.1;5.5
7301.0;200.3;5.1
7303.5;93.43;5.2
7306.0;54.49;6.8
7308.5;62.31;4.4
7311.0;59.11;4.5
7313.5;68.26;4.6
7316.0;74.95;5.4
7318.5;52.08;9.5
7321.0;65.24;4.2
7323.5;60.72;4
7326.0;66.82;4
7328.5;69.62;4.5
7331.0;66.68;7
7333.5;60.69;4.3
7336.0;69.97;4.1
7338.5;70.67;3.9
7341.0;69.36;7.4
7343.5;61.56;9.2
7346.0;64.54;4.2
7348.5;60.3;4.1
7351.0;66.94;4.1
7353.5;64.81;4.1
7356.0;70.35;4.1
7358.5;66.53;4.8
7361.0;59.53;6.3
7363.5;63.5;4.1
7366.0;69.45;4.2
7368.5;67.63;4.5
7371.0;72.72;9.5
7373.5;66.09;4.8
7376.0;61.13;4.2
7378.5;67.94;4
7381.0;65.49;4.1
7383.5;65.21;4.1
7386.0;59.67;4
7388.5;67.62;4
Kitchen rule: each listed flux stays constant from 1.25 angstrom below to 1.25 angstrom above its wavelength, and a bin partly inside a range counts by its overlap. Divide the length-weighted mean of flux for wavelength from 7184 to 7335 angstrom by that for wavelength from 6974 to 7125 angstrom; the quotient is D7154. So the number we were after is 1.27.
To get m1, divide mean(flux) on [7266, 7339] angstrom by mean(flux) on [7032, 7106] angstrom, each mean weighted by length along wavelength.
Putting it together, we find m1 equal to 1.57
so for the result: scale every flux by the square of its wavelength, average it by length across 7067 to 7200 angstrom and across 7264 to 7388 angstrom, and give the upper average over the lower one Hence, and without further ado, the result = 1.4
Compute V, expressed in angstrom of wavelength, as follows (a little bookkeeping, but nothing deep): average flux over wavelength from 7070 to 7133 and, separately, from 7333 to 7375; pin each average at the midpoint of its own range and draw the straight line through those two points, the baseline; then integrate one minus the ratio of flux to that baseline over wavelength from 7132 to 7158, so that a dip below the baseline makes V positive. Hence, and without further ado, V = 0.78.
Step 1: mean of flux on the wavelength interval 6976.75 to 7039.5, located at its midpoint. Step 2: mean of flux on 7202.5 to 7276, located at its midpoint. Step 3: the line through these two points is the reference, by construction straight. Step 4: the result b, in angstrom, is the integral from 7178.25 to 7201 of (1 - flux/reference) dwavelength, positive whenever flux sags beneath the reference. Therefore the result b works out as 4.6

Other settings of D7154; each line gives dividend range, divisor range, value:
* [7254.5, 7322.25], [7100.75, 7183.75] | 1.71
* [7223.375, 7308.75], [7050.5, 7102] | 1.50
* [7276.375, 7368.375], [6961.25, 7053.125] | 1.26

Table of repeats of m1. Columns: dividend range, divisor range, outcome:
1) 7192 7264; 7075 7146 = 1.01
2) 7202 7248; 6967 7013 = 0.96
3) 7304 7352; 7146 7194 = 0.98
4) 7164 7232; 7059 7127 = 0.97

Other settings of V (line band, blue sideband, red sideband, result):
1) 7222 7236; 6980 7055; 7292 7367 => 1.7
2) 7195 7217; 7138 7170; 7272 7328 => 4.8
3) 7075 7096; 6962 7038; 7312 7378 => -0.6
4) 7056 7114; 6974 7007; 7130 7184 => -1.0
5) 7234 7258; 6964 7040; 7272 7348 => 7.5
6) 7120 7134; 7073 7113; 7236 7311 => 1.6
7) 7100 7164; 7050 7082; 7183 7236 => 1.5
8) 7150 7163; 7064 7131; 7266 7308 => 3.8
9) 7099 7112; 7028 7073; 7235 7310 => 1.3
